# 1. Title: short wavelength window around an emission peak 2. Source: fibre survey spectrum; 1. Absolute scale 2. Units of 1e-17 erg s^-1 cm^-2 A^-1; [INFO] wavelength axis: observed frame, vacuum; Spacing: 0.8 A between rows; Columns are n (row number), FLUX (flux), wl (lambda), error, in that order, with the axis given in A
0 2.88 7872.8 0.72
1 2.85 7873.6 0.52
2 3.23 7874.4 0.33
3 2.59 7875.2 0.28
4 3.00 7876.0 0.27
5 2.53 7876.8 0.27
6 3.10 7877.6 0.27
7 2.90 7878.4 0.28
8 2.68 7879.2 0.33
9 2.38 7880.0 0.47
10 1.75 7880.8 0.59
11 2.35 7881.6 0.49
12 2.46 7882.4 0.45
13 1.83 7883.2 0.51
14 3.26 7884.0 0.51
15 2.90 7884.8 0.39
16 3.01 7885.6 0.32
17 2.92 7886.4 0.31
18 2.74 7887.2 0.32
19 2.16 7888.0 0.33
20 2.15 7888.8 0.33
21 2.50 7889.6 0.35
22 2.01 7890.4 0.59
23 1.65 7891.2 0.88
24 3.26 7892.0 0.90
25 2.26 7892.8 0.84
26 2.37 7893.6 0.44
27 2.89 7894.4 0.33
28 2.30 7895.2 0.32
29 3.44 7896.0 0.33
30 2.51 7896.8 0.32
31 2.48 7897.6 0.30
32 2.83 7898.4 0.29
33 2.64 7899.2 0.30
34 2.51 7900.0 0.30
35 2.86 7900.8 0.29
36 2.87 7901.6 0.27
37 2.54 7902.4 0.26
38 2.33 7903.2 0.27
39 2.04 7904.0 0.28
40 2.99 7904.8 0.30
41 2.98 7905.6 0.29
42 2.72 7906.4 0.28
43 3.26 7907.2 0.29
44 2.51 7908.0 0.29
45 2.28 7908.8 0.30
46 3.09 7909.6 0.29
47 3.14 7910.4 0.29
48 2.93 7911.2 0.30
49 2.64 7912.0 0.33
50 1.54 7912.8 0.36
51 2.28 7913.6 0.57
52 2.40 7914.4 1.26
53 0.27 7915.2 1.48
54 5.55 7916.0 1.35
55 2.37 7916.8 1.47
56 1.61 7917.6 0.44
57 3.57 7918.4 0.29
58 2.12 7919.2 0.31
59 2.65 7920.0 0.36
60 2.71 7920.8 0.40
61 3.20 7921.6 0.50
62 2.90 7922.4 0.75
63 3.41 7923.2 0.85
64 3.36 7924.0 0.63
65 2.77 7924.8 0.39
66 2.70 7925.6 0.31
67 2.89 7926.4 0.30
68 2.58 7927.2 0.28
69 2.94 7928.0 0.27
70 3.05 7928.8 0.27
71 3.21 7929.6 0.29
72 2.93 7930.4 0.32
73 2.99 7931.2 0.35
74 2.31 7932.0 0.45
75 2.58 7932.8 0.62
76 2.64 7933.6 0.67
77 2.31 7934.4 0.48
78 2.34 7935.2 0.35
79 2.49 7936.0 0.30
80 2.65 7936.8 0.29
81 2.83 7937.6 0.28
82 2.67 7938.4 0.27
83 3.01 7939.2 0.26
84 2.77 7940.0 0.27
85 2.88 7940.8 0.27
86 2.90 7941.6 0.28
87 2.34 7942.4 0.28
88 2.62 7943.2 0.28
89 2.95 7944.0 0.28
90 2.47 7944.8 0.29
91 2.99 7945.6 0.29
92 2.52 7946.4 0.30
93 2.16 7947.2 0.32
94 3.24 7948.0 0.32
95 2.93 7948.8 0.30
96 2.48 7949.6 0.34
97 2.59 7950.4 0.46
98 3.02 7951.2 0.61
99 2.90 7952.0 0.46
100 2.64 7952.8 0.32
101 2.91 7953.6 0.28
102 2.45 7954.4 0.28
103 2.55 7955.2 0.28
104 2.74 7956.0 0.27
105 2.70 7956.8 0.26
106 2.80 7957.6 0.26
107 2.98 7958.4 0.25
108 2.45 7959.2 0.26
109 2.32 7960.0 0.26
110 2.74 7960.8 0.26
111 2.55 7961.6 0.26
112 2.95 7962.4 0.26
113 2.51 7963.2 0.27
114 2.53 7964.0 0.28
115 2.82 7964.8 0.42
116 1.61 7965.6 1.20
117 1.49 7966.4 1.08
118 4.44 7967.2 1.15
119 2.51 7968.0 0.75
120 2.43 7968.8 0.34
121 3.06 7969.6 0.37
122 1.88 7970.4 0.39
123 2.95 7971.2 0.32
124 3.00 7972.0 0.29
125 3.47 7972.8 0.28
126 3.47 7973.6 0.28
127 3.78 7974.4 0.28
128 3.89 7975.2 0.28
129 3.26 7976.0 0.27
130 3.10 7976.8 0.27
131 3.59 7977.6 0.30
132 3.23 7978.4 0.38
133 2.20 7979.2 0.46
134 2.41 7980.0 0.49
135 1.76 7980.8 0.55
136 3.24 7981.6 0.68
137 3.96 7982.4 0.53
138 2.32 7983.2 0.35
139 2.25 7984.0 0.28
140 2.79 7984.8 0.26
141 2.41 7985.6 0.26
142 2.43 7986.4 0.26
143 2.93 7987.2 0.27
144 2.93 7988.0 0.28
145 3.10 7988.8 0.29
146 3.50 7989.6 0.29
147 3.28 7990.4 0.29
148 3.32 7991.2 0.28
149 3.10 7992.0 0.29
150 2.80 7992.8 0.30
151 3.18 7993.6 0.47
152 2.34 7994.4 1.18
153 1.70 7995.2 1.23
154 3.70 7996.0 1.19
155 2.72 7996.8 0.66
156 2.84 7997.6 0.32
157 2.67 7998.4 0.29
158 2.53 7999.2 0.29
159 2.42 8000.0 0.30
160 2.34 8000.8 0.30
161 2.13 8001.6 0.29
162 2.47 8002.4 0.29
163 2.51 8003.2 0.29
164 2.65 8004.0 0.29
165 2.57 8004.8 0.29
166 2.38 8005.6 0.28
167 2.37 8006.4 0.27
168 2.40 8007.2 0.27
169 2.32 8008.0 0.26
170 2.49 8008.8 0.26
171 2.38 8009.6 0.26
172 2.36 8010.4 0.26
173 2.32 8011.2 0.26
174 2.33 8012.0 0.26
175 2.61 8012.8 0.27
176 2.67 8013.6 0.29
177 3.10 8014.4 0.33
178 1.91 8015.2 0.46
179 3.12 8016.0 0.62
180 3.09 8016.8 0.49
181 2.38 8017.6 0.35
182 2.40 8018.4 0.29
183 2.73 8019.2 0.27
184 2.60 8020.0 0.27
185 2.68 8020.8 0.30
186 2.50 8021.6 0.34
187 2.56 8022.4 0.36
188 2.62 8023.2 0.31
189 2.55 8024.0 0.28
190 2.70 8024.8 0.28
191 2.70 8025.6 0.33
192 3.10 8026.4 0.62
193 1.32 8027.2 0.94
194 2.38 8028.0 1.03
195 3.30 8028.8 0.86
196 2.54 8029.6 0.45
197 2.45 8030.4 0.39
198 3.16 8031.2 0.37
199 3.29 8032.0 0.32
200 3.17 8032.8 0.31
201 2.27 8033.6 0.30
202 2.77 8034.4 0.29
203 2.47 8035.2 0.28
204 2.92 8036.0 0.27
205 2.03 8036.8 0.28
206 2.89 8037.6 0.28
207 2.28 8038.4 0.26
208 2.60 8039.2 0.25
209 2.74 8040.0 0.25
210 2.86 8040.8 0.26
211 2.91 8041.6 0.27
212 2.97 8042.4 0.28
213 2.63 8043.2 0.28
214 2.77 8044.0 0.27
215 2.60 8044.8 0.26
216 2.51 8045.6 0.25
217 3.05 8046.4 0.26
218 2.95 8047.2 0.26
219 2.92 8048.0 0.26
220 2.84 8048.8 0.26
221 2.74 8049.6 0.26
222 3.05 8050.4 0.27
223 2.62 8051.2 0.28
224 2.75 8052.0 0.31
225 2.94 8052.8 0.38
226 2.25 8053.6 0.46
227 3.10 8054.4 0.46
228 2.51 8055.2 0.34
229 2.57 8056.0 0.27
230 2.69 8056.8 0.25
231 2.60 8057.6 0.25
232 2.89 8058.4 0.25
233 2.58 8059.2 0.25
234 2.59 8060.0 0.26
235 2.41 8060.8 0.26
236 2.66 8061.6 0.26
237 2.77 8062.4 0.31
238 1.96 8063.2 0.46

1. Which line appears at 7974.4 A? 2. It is [S II] 6716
